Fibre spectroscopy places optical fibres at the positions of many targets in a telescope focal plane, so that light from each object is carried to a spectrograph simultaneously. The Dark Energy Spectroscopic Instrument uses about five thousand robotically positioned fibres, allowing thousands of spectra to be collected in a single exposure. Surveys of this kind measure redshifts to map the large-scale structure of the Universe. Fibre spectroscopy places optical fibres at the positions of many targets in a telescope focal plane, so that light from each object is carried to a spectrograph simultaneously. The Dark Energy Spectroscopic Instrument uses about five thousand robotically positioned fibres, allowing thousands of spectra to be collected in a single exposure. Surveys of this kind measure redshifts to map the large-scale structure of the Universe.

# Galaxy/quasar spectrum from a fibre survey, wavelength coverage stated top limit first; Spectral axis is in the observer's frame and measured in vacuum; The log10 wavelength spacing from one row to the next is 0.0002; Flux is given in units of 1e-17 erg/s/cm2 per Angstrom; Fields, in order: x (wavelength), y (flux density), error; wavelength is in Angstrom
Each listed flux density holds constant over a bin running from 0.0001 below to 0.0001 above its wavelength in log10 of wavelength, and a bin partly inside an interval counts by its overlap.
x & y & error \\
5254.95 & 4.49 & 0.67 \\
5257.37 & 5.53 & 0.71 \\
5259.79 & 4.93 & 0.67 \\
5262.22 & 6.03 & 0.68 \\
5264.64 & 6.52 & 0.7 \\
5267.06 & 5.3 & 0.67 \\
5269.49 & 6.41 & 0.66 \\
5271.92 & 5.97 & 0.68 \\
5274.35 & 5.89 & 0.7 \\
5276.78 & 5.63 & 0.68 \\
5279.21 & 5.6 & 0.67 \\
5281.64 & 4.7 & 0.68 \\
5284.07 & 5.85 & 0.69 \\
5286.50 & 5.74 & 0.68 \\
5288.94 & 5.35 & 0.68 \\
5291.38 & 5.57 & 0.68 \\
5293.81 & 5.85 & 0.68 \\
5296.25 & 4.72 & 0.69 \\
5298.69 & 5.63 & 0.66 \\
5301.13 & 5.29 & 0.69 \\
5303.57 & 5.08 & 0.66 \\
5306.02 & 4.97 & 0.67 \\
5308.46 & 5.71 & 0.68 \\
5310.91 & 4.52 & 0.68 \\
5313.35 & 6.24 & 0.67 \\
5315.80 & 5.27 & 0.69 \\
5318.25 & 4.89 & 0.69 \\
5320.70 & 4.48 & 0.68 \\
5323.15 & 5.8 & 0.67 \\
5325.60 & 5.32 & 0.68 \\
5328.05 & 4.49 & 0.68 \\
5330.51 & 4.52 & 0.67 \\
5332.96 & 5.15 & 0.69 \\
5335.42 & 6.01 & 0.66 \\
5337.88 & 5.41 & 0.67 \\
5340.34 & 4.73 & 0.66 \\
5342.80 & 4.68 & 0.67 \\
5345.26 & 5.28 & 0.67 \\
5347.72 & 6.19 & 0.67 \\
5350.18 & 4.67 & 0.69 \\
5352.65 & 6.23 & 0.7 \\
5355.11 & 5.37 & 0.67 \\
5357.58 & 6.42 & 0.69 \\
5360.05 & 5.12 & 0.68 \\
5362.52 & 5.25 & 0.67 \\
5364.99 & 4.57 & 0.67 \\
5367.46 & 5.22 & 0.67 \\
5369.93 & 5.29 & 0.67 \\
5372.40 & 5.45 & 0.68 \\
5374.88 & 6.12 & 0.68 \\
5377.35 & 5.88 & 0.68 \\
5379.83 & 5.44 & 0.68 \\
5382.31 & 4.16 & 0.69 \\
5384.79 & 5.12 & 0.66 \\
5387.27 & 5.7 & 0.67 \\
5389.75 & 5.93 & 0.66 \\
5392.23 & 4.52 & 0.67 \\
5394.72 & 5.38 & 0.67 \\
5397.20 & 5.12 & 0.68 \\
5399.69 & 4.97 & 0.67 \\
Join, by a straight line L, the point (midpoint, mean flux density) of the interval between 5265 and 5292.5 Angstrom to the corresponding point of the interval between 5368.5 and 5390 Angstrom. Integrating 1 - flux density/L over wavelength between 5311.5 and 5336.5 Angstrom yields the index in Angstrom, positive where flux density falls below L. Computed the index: 1.6 Angstrom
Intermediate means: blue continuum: 5.66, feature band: 5.2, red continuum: 5.43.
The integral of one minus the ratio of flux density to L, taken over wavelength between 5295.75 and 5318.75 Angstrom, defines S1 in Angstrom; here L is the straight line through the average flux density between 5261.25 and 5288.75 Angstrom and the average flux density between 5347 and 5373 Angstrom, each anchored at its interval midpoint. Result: 1.54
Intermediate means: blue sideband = 5.77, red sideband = 5.42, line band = 5.26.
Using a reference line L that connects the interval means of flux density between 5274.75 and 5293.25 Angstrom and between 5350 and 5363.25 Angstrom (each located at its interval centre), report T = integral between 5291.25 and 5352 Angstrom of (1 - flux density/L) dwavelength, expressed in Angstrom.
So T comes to 3.6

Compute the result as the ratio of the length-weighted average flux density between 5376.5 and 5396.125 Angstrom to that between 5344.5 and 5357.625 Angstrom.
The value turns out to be 0.9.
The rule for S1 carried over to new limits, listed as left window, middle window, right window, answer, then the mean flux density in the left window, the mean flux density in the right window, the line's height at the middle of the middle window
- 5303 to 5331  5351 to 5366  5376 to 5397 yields -0.80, 5.12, 5.26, 5.21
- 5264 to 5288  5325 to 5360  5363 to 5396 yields 0.86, 5.74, 5.29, 5.45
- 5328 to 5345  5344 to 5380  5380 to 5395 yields -2.88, 5.05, 5.14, 5.09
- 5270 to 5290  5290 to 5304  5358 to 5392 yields 0.50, 5.62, 5.33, 5.57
